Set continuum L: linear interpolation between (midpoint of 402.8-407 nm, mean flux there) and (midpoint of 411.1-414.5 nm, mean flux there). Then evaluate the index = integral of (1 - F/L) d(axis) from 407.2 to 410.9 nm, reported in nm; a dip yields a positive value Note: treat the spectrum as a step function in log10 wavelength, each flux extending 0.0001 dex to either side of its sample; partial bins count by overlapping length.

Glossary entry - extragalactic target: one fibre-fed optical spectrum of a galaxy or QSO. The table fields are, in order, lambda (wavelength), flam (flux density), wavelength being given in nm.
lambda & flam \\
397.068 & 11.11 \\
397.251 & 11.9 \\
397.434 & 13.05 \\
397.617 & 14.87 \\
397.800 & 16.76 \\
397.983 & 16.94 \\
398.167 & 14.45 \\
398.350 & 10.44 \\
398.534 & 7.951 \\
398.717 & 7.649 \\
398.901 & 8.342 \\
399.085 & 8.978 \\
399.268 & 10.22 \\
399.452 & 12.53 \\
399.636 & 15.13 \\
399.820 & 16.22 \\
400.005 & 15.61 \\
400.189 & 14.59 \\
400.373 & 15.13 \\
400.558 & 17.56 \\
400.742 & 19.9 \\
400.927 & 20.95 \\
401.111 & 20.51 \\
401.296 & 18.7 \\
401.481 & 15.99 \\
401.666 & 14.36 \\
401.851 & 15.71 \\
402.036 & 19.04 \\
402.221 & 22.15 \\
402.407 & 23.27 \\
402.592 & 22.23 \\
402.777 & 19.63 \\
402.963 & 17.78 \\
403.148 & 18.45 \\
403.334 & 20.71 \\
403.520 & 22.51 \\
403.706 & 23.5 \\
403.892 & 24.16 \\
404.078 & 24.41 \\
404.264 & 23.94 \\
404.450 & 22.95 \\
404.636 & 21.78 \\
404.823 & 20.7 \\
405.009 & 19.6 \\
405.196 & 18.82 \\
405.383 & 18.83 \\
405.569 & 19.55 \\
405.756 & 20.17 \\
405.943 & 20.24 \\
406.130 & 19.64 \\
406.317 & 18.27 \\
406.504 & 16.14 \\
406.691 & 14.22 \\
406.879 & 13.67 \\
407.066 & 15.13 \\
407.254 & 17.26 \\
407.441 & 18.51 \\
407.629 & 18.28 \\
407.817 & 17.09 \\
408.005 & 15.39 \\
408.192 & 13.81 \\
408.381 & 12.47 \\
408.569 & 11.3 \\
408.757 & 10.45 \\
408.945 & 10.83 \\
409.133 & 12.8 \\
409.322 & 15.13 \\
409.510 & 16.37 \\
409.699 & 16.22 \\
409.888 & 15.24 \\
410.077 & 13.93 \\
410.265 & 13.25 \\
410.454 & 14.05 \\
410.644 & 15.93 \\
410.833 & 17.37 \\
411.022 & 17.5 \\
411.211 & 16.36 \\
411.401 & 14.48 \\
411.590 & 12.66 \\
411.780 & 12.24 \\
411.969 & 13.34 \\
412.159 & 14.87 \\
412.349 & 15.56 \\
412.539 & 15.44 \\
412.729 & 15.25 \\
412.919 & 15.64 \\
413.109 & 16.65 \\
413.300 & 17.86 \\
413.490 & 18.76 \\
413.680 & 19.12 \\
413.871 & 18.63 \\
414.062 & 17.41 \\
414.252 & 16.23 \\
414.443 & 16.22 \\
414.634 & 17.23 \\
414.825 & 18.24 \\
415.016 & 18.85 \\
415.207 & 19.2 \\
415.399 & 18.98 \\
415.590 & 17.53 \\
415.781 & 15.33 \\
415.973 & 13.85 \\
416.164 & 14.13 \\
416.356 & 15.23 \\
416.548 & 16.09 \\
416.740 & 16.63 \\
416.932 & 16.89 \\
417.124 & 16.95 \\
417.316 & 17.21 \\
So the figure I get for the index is 0.64 nm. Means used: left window 20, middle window 14.7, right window 15.9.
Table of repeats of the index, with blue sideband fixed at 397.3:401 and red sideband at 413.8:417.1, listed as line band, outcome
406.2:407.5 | -0.08 nm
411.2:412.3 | 0.16 nm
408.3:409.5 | 0.24 nm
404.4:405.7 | -0.46 nm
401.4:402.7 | -0.42 nm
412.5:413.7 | -0.04 nm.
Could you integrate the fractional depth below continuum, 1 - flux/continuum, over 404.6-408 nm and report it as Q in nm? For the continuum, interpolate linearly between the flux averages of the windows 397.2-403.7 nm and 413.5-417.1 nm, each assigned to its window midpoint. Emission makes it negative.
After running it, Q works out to -0.328 nm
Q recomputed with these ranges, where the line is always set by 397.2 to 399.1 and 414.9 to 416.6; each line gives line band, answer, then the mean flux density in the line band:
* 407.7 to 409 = 0.13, 13.2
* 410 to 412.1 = 0.10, 14.7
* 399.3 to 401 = -0.48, 16.1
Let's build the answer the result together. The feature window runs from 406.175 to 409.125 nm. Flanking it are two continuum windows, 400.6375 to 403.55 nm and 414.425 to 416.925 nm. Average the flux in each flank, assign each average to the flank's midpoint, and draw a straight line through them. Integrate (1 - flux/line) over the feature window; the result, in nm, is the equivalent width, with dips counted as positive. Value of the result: 0.56 nm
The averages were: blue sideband 19.4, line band 14.9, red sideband 16.7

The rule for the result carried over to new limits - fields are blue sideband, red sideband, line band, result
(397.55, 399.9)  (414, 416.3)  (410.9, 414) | 0.04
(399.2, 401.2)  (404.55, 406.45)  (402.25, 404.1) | -0.34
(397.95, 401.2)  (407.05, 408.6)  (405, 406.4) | -0.38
